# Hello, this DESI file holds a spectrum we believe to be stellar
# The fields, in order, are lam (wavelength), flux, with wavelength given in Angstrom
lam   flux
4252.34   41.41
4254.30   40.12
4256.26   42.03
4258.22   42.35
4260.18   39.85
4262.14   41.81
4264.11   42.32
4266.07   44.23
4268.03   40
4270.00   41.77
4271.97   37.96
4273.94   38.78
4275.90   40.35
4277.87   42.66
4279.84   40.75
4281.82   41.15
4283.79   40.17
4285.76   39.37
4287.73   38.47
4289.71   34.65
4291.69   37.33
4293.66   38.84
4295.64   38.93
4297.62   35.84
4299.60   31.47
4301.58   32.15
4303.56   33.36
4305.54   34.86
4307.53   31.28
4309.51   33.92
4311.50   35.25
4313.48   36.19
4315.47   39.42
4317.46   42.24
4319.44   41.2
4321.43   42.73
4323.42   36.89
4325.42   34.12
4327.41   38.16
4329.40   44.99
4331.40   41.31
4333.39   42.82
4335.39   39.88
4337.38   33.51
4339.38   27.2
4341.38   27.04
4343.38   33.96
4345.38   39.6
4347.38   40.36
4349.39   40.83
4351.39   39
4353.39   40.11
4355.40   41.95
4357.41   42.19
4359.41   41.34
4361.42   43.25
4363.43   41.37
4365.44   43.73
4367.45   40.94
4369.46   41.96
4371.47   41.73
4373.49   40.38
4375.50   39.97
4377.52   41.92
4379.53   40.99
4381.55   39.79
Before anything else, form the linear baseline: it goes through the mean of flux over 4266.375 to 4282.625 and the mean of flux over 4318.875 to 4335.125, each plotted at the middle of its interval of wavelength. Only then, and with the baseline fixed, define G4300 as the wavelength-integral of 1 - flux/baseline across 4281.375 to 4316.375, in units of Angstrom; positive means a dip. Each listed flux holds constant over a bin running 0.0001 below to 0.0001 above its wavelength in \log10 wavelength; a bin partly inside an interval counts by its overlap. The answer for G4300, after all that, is 3.7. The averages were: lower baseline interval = 40.6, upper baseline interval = 40.2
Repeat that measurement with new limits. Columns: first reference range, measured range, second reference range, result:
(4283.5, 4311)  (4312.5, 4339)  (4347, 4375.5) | -0.7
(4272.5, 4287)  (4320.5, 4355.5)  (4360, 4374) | 3.0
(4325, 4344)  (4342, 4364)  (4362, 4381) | -0.7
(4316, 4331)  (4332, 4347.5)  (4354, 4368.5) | 2.1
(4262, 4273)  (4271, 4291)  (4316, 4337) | 0.8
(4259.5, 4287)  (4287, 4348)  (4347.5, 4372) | 6.6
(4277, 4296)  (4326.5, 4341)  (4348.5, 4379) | 1.0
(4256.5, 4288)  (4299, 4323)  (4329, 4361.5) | 2.0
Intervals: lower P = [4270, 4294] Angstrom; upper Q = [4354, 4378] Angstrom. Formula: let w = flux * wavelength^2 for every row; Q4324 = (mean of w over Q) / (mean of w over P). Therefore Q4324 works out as 1.1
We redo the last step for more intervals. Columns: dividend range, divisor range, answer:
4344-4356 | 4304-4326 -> 1.10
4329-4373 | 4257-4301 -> 1.03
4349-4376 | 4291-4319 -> 1.18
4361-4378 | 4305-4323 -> 1.14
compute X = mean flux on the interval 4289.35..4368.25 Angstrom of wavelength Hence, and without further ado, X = 37.9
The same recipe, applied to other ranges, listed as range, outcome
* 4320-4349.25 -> 37.5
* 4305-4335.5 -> 38.5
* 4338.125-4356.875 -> 36.8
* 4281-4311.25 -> 36.1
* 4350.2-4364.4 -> 41.3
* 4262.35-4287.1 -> 40.8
